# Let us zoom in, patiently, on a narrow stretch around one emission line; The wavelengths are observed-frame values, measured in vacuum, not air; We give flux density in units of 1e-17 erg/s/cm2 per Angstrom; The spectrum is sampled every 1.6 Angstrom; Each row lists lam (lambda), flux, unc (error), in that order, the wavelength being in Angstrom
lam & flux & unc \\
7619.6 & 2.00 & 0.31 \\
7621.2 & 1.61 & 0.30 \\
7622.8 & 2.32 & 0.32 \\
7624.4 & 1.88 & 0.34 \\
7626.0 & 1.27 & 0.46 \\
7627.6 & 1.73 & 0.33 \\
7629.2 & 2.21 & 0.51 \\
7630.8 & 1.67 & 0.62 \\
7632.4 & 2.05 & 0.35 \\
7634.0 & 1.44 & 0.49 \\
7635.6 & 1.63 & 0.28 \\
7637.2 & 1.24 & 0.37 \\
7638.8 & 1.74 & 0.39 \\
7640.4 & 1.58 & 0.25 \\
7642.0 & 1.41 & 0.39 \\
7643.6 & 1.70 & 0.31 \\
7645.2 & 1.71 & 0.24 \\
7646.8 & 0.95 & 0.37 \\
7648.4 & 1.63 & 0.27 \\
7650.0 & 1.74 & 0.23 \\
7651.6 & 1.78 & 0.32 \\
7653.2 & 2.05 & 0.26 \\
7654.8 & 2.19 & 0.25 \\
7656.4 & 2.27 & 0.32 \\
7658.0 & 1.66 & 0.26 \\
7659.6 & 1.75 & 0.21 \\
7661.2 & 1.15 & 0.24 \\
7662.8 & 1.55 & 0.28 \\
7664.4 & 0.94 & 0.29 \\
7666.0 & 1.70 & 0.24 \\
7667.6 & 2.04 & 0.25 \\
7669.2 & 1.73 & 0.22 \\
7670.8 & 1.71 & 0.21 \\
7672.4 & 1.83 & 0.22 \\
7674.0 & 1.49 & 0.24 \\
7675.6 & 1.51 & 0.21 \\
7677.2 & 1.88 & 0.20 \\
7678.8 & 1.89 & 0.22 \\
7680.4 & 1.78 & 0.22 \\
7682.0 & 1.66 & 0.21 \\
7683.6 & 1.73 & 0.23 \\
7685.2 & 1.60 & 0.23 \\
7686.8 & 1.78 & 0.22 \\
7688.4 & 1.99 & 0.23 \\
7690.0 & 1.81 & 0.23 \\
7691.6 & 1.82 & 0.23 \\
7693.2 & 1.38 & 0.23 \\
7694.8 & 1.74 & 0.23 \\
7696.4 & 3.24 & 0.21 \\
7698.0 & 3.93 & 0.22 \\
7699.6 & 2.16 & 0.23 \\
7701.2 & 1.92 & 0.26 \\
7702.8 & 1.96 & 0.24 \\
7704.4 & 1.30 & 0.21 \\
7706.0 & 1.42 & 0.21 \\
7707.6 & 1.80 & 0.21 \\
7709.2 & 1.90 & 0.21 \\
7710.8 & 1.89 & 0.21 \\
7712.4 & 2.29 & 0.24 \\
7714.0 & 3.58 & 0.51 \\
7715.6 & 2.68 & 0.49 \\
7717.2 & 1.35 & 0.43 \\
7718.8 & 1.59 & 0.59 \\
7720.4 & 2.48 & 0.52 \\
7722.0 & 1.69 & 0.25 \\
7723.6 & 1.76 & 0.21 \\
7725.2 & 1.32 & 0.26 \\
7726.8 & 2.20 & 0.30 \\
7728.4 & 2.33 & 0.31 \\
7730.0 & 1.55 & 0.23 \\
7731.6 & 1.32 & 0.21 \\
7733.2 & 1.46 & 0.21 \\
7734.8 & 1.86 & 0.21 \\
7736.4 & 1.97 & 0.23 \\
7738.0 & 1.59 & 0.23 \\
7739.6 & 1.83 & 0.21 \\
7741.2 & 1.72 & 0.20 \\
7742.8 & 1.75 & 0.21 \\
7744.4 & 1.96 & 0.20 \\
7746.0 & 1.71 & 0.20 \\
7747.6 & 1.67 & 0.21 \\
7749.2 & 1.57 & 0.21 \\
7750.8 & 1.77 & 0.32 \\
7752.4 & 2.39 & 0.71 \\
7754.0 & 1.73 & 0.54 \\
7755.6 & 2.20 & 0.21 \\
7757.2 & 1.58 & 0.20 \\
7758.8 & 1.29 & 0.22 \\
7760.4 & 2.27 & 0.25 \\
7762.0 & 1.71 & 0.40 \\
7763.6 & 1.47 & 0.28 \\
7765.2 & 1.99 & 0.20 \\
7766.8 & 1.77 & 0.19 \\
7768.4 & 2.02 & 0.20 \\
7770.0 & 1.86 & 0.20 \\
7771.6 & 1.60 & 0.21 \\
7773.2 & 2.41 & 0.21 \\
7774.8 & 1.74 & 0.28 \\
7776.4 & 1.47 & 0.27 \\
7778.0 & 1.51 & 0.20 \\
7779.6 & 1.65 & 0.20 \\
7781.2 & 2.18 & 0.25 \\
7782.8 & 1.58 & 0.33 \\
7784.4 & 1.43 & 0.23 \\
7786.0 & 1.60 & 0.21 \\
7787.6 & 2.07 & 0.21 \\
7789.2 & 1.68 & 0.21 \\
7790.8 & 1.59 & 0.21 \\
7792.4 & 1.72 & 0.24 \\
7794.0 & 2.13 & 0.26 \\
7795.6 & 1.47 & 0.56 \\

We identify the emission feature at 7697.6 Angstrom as [S II] 6716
